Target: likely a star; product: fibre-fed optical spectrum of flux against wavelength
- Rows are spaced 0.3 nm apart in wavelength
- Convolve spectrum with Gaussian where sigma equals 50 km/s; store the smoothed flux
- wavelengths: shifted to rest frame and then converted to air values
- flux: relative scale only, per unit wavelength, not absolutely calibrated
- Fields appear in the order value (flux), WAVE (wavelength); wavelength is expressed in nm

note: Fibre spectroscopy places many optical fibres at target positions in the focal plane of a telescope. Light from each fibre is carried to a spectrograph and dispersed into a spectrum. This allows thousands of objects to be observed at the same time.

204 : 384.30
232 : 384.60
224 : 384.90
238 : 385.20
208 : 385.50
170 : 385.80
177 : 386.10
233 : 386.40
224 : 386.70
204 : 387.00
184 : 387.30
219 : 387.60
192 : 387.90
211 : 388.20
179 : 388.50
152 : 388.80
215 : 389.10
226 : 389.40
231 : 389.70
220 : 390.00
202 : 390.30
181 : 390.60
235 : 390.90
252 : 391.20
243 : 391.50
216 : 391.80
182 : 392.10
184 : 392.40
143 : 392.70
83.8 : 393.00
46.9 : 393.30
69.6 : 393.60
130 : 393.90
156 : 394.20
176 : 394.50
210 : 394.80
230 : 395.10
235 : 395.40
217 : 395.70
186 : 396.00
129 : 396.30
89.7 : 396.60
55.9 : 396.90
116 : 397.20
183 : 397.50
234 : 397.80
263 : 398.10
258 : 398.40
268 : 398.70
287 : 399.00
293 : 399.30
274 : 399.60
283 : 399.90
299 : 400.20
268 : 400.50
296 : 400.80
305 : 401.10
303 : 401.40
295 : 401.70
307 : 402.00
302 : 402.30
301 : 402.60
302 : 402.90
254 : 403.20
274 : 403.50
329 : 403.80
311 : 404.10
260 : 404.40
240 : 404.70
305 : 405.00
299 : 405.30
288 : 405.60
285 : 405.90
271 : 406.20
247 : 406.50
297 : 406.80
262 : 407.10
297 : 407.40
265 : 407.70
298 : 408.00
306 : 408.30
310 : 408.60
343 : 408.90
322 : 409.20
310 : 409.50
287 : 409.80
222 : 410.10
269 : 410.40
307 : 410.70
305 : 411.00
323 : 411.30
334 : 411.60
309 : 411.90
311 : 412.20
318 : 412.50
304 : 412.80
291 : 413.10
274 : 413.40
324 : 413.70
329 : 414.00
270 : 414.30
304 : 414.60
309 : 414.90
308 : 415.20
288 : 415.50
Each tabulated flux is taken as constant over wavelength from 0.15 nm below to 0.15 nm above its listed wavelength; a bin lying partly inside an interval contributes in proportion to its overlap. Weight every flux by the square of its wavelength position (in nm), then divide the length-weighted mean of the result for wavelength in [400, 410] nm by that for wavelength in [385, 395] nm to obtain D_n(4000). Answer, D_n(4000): 1.7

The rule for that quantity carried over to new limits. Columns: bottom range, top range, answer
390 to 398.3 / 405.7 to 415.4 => 1.86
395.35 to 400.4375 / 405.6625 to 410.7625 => 1.40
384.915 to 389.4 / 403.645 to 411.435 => 1.59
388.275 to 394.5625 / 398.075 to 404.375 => 1.71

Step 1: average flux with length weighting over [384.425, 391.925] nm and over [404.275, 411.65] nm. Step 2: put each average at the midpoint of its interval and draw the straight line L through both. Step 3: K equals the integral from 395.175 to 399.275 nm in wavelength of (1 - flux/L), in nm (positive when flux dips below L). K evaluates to 0.83 nm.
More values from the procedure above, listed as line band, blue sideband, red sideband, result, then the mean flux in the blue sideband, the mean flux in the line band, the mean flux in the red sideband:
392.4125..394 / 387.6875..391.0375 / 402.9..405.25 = 0.871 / 204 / 101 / 284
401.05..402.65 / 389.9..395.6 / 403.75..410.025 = -0.328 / 179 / 302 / 291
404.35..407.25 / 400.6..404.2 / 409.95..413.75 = 0.215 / 298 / 276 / 299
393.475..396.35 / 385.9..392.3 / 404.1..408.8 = 0.707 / 208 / 176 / 284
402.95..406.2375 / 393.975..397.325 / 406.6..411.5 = -0.437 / 163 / 284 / 295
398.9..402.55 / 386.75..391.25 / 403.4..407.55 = -0.445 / 206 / 293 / 283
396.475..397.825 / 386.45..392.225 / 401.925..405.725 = 0.672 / 209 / 127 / 290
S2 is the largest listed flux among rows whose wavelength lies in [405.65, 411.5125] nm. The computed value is 343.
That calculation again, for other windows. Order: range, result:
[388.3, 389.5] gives 226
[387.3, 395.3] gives 252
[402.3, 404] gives 329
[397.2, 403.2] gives 307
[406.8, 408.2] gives 298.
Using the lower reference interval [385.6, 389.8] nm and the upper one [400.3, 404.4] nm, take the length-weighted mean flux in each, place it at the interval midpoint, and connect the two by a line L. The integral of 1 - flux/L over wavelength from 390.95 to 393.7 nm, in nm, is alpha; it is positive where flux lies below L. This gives 0.80 nm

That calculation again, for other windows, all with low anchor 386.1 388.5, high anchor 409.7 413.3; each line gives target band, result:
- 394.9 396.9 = 0.55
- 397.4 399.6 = -0.08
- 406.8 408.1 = 0.00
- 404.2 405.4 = -0.02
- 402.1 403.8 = -0.16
